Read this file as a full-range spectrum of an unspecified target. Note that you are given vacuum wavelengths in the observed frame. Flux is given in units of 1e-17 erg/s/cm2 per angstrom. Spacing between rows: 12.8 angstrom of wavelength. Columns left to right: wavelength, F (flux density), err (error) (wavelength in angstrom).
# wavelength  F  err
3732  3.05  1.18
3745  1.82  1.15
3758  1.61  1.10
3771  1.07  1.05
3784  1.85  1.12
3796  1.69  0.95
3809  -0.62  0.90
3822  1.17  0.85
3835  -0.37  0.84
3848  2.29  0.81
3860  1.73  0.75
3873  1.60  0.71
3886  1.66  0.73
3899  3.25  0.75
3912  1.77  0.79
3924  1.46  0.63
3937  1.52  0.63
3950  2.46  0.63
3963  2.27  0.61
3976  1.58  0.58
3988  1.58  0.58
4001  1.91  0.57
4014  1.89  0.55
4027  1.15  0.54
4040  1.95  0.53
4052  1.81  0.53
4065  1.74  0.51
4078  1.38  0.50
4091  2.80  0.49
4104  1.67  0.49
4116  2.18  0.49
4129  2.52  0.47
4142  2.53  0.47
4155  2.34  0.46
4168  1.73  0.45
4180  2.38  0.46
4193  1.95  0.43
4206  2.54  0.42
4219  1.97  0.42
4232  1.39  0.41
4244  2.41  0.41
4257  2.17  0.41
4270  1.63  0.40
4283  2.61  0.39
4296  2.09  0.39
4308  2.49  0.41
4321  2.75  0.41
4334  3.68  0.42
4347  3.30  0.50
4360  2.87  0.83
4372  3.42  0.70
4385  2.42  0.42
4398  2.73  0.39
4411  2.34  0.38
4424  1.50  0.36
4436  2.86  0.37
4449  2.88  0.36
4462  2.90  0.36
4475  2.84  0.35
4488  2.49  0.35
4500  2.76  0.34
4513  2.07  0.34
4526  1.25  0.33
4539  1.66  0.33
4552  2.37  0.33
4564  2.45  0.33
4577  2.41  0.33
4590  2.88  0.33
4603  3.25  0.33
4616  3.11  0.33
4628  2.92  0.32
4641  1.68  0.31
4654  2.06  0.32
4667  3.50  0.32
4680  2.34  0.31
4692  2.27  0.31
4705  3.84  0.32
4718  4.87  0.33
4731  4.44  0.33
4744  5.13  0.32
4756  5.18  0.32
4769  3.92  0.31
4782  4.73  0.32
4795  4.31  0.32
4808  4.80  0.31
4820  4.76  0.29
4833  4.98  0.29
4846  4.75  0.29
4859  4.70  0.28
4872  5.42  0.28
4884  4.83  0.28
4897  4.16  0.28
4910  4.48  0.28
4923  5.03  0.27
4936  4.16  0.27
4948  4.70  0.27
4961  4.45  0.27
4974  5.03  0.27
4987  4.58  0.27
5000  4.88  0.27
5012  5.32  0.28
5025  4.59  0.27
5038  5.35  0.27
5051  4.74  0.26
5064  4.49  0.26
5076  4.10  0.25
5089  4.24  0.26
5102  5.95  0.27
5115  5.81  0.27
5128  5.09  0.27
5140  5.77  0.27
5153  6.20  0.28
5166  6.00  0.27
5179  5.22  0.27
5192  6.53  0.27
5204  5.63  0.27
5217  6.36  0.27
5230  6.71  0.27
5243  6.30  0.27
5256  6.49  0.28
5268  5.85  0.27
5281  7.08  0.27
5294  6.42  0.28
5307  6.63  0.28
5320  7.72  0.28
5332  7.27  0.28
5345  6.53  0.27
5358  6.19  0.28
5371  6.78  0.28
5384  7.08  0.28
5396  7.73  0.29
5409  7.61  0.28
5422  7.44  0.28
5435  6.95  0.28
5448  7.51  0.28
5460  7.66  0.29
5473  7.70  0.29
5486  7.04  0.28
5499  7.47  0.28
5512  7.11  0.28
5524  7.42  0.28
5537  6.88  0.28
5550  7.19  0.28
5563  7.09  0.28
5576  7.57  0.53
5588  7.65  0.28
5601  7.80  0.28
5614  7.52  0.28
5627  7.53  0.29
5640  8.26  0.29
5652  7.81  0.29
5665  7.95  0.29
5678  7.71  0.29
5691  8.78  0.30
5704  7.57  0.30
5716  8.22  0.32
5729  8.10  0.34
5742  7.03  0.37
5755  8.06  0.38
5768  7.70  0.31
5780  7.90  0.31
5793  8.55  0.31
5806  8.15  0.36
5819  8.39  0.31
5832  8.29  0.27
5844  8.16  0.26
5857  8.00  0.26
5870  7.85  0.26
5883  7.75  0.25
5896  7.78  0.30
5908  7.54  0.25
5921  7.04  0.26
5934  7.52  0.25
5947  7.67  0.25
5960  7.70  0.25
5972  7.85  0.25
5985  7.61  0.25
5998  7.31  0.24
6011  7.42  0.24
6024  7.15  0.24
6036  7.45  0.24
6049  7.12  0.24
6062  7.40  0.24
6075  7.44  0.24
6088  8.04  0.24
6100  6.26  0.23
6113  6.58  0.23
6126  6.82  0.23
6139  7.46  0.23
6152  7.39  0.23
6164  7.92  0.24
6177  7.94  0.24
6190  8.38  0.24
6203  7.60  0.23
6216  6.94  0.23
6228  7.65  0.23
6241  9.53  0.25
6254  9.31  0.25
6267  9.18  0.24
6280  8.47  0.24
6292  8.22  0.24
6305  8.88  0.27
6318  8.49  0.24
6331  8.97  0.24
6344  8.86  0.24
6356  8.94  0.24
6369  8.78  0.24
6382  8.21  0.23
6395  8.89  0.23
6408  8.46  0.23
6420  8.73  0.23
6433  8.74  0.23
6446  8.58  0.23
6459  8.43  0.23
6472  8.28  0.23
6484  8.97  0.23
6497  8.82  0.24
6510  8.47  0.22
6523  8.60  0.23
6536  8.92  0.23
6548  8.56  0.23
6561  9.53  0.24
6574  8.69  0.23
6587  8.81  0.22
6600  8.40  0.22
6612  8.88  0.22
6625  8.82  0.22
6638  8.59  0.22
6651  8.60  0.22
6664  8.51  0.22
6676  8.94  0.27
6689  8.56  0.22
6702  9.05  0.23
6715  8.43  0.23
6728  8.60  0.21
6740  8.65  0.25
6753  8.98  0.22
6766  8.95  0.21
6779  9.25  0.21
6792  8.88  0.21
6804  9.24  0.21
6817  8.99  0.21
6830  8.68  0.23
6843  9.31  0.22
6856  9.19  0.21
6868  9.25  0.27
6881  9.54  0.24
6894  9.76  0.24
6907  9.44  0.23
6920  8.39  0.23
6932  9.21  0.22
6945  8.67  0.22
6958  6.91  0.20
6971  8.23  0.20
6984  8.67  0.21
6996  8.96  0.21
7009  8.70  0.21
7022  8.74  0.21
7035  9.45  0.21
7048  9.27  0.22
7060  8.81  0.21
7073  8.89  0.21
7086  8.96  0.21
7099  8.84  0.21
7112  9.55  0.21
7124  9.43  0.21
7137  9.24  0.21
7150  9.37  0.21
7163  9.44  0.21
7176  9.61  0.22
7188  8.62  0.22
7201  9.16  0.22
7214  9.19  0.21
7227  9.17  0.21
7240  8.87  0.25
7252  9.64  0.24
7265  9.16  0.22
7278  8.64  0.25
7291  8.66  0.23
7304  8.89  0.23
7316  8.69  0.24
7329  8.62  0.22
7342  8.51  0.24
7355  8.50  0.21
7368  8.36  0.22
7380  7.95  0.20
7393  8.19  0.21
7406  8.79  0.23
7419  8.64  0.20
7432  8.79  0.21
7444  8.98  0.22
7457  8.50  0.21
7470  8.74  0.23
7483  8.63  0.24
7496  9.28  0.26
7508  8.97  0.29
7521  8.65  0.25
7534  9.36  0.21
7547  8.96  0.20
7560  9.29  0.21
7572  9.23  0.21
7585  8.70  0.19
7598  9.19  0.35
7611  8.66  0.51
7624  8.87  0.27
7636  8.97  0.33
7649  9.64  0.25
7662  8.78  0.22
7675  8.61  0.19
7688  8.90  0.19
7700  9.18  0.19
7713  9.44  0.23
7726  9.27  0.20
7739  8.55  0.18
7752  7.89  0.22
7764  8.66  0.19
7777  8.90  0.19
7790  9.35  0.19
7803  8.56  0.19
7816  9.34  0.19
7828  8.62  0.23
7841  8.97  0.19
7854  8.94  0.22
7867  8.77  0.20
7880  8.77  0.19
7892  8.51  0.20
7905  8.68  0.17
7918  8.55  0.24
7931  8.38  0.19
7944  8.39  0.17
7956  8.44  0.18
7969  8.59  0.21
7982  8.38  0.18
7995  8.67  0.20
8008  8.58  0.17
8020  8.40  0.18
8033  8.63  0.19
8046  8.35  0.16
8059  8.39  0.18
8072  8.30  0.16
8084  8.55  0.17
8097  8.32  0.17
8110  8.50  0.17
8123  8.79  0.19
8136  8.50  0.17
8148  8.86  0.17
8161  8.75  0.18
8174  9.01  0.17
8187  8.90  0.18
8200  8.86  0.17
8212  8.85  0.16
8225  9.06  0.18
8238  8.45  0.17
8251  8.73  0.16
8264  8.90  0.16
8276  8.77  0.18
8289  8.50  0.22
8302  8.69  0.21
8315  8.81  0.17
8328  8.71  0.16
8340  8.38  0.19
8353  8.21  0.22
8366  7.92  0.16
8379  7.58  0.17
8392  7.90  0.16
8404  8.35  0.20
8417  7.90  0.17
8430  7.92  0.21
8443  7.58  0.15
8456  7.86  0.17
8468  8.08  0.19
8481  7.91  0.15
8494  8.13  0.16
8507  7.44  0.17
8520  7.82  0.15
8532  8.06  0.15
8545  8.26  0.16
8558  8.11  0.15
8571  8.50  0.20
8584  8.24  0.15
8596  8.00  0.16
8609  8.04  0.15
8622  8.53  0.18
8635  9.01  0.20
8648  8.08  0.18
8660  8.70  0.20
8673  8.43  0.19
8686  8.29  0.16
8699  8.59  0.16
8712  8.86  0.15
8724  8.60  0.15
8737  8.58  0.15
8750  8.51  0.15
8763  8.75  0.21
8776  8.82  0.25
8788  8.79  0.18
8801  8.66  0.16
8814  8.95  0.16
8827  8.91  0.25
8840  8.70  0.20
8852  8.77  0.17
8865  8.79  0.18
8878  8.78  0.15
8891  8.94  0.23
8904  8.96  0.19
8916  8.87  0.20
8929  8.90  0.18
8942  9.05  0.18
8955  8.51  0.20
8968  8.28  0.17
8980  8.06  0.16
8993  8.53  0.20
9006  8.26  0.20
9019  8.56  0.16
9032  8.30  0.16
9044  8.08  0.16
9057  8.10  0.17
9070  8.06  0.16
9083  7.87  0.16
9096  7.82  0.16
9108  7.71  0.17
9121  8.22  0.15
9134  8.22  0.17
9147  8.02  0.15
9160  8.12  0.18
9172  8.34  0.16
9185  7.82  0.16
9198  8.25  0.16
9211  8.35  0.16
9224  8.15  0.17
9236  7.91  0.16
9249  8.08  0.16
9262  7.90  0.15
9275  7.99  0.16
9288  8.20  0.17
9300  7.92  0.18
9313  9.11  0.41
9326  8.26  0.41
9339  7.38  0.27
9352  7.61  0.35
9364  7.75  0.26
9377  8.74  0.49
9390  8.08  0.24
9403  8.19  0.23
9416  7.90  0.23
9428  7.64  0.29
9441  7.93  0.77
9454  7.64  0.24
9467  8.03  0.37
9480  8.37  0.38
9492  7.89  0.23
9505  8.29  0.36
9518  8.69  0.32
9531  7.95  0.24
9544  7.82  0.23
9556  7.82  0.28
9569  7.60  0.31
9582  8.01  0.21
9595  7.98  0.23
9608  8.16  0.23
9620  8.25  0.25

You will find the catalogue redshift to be 0.18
